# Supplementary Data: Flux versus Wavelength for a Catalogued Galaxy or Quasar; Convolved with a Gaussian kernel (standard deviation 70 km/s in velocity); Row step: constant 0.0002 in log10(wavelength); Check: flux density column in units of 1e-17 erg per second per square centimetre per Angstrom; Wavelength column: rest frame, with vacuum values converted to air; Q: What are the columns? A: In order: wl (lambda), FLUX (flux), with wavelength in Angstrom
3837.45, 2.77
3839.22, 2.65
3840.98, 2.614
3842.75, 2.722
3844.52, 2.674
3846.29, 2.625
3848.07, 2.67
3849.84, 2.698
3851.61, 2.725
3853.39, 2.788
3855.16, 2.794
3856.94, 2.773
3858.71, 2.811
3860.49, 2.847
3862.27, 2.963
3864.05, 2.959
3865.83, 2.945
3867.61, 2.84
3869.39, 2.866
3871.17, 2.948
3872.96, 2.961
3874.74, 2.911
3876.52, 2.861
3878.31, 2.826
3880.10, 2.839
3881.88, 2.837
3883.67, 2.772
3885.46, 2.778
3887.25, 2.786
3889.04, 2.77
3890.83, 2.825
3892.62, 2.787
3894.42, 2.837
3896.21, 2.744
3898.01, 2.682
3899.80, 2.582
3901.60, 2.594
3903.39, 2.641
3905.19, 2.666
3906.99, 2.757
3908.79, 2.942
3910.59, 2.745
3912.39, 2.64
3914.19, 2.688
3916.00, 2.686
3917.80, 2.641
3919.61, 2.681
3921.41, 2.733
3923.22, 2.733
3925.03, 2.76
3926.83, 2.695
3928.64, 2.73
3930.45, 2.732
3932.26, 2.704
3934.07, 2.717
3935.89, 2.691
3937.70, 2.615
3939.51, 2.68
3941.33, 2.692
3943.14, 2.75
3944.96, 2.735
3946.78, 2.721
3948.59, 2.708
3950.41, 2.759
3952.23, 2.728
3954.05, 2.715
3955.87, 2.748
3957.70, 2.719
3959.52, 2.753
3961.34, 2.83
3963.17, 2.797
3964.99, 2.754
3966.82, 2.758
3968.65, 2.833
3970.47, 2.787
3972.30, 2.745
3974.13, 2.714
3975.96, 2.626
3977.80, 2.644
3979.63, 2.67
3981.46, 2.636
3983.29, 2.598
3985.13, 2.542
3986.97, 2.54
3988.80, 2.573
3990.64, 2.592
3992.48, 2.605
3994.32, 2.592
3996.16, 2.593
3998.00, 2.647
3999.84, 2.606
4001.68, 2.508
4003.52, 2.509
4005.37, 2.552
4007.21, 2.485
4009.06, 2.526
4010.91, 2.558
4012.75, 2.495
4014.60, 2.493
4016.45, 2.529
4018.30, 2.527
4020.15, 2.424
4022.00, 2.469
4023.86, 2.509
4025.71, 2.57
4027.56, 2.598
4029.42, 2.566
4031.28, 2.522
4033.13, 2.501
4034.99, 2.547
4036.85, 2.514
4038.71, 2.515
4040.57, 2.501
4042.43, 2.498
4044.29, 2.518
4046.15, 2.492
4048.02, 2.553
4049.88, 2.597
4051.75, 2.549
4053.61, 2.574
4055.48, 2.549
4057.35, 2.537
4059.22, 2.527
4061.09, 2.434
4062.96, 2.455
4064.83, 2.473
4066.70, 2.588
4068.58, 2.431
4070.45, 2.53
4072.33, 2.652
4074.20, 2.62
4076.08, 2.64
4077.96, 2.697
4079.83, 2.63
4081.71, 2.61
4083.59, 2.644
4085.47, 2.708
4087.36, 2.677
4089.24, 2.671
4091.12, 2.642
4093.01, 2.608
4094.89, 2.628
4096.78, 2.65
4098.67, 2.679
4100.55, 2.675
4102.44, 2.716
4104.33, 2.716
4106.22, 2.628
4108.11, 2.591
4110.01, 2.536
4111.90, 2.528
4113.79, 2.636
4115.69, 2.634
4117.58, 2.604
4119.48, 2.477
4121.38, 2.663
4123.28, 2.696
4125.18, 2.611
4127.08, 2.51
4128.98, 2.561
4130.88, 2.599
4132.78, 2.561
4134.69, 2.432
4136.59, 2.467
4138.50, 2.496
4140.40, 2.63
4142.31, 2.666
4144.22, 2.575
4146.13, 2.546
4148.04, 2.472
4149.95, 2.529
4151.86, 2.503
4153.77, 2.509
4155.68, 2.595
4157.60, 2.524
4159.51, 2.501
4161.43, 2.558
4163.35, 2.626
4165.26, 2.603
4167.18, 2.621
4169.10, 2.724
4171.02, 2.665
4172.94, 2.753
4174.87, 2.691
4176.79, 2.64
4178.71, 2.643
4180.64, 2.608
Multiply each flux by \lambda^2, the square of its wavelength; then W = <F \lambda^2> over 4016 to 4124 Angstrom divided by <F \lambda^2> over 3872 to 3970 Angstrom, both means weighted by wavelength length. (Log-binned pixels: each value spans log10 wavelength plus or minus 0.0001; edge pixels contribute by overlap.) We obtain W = 1.01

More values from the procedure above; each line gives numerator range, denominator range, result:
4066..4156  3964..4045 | 1.06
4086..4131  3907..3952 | 1.06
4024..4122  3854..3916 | 1.01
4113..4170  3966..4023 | 1.07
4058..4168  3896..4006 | 1.04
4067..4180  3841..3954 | 1.06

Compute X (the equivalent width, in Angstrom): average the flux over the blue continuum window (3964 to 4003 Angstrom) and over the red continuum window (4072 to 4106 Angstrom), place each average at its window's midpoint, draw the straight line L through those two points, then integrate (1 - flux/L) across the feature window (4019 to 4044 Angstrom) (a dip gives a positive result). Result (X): 1.26 Angstrom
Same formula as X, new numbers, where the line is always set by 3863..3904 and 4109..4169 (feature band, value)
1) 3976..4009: 1.5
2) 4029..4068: 1.9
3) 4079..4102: -0.4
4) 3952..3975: -0.2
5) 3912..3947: 0.8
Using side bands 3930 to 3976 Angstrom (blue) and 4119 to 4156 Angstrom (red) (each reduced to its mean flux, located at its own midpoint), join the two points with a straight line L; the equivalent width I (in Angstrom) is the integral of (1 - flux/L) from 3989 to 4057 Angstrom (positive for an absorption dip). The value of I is 3.2 Angstrom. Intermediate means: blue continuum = 2.73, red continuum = 2.56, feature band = 2.54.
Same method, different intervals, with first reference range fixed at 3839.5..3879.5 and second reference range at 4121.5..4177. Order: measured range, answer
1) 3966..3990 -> 0.4 Angstrom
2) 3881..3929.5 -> 0.7 Angstrom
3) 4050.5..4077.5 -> 1.1 Angstrom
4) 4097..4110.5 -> -0.2 Angstrom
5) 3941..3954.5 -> 0.1 Angstrom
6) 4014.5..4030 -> 0.9 Angstrom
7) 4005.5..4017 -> 0.7 Angstrom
